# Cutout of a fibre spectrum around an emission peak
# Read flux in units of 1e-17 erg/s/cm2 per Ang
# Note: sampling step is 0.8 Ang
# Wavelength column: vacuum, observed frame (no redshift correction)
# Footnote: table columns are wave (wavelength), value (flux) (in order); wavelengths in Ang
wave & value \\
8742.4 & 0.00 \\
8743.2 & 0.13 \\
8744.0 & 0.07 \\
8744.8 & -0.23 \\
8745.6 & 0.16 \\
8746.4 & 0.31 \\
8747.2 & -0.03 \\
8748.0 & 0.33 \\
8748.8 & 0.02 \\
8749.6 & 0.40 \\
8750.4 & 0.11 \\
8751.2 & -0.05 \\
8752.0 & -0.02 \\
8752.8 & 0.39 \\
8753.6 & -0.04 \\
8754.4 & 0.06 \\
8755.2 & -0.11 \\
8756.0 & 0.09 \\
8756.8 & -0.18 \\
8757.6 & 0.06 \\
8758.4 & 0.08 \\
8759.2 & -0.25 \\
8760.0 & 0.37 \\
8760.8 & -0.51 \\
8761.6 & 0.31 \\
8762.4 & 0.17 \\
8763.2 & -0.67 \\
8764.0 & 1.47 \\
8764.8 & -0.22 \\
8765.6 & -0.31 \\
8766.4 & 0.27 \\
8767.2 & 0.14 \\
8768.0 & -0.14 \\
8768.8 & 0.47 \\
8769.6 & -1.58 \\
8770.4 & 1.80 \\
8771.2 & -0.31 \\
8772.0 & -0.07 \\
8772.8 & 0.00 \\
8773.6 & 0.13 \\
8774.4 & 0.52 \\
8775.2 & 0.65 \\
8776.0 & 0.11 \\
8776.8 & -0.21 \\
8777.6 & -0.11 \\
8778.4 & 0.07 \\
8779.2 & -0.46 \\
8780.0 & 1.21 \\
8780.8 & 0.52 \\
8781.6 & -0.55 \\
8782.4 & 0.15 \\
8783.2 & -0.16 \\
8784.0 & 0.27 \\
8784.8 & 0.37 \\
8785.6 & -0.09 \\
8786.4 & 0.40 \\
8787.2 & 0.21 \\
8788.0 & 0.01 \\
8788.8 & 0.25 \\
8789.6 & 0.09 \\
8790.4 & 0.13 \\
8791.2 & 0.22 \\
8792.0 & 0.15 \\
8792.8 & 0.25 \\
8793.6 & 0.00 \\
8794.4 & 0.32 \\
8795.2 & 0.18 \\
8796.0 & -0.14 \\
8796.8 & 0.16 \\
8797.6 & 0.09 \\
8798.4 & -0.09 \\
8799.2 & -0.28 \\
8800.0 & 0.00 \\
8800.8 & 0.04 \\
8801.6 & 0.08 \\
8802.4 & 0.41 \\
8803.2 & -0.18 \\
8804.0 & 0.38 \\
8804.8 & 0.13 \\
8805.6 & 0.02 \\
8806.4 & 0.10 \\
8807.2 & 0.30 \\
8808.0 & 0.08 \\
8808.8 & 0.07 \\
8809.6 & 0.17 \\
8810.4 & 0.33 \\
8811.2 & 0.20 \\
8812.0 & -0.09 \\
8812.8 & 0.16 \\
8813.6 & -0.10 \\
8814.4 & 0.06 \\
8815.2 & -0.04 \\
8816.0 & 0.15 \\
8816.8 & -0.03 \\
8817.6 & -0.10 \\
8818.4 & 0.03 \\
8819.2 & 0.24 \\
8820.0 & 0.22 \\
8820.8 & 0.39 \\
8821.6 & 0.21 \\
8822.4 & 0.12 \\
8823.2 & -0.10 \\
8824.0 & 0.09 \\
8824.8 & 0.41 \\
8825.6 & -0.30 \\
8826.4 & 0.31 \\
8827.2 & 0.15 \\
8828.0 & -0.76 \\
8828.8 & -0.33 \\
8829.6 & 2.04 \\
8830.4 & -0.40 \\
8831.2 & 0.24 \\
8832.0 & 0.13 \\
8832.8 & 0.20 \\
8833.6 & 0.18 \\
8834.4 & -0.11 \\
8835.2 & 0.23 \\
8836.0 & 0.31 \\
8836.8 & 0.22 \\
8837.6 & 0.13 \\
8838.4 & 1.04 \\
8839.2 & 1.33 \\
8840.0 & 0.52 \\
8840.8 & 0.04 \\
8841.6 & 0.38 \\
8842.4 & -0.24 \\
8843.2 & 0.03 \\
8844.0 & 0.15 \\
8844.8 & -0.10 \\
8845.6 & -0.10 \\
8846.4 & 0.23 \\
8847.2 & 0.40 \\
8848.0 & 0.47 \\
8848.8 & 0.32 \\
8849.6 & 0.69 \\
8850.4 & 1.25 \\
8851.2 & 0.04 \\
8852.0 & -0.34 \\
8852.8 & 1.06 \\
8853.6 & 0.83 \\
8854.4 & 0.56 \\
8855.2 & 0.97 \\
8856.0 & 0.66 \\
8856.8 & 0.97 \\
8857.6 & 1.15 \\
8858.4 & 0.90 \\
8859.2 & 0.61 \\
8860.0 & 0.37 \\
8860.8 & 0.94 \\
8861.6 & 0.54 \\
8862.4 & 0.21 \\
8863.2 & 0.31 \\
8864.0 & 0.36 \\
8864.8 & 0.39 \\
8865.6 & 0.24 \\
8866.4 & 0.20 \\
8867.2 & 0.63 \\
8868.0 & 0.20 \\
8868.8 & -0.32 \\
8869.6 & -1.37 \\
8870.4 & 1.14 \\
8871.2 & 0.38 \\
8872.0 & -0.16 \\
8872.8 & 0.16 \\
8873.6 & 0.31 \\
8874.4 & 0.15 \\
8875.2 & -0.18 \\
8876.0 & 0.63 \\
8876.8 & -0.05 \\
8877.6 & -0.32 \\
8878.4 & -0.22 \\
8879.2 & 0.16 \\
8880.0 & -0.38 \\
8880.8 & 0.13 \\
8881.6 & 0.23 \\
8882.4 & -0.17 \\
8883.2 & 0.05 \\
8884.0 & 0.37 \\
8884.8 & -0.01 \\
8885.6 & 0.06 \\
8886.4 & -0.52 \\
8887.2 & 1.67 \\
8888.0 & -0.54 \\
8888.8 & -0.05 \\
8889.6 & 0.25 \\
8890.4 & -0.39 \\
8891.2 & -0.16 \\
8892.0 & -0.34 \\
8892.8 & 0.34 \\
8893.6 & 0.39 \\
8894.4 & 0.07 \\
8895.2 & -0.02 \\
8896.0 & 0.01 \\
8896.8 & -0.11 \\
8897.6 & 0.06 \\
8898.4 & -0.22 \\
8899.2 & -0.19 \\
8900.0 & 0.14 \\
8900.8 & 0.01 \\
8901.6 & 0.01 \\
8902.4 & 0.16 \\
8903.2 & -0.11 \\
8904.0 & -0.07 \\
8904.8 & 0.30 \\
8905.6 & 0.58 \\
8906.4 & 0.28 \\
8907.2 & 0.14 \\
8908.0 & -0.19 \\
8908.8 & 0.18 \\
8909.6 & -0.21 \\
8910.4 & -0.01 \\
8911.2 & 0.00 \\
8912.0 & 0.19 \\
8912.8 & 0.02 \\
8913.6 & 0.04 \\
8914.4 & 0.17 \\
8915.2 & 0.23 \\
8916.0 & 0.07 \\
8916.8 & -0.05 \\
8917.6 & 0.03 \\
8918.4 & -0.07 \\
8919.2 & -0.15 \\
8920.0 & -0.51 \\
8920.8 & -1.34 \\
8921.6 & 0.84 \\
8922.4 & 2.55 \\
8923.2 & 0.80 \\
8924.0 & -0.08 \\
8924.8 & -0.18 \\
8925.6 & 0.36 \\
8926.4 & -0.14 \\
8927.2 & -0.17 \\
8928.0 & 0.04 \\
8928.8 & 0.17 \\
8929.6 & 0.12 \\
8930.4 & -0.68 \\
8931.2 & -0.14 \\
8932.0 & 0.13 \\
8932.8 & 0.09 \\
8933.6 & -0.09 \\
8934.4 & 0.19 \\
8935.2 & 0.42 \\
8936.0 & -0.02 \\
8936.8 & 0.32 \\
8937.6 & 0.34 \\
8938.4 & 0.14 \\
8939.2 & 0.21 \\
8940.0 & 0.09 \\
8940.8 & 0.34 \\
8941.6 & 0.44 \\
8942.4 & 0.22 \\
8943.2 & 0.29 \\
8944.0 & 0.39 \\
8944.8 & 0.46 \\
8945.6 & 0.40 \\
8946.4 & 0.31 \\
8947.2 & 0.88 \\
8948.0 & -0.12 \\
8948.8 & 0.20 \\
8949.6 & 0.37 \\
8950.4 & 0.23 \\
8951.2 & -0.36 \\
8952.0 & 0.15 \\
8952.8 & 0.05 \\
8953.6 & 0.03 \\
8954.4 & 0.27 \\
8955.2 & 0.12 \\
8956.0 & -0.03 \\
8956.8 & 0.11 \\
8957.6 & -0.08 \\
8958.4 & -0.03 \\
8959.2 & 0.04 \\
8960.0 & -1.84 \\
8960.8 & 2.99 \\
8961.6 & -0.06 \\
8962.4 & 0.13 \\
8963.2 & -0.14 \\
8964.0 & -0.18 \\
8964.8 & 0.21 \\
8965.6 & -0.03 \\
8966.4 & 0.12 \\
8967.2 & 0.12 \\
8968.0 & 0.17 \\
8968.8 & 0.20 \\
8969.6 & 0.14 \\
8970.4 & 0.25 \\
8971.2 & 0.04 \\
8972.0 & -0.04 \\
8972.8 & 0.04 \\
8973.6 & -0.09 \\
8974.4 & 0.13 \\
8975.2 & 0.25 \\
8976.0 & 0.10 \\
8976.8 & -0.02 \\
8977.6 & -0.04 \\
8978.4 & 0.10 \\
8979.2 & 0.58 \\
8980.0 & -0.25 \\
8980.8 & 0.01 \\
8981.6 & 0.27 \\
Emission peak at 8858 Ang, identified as [O II]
